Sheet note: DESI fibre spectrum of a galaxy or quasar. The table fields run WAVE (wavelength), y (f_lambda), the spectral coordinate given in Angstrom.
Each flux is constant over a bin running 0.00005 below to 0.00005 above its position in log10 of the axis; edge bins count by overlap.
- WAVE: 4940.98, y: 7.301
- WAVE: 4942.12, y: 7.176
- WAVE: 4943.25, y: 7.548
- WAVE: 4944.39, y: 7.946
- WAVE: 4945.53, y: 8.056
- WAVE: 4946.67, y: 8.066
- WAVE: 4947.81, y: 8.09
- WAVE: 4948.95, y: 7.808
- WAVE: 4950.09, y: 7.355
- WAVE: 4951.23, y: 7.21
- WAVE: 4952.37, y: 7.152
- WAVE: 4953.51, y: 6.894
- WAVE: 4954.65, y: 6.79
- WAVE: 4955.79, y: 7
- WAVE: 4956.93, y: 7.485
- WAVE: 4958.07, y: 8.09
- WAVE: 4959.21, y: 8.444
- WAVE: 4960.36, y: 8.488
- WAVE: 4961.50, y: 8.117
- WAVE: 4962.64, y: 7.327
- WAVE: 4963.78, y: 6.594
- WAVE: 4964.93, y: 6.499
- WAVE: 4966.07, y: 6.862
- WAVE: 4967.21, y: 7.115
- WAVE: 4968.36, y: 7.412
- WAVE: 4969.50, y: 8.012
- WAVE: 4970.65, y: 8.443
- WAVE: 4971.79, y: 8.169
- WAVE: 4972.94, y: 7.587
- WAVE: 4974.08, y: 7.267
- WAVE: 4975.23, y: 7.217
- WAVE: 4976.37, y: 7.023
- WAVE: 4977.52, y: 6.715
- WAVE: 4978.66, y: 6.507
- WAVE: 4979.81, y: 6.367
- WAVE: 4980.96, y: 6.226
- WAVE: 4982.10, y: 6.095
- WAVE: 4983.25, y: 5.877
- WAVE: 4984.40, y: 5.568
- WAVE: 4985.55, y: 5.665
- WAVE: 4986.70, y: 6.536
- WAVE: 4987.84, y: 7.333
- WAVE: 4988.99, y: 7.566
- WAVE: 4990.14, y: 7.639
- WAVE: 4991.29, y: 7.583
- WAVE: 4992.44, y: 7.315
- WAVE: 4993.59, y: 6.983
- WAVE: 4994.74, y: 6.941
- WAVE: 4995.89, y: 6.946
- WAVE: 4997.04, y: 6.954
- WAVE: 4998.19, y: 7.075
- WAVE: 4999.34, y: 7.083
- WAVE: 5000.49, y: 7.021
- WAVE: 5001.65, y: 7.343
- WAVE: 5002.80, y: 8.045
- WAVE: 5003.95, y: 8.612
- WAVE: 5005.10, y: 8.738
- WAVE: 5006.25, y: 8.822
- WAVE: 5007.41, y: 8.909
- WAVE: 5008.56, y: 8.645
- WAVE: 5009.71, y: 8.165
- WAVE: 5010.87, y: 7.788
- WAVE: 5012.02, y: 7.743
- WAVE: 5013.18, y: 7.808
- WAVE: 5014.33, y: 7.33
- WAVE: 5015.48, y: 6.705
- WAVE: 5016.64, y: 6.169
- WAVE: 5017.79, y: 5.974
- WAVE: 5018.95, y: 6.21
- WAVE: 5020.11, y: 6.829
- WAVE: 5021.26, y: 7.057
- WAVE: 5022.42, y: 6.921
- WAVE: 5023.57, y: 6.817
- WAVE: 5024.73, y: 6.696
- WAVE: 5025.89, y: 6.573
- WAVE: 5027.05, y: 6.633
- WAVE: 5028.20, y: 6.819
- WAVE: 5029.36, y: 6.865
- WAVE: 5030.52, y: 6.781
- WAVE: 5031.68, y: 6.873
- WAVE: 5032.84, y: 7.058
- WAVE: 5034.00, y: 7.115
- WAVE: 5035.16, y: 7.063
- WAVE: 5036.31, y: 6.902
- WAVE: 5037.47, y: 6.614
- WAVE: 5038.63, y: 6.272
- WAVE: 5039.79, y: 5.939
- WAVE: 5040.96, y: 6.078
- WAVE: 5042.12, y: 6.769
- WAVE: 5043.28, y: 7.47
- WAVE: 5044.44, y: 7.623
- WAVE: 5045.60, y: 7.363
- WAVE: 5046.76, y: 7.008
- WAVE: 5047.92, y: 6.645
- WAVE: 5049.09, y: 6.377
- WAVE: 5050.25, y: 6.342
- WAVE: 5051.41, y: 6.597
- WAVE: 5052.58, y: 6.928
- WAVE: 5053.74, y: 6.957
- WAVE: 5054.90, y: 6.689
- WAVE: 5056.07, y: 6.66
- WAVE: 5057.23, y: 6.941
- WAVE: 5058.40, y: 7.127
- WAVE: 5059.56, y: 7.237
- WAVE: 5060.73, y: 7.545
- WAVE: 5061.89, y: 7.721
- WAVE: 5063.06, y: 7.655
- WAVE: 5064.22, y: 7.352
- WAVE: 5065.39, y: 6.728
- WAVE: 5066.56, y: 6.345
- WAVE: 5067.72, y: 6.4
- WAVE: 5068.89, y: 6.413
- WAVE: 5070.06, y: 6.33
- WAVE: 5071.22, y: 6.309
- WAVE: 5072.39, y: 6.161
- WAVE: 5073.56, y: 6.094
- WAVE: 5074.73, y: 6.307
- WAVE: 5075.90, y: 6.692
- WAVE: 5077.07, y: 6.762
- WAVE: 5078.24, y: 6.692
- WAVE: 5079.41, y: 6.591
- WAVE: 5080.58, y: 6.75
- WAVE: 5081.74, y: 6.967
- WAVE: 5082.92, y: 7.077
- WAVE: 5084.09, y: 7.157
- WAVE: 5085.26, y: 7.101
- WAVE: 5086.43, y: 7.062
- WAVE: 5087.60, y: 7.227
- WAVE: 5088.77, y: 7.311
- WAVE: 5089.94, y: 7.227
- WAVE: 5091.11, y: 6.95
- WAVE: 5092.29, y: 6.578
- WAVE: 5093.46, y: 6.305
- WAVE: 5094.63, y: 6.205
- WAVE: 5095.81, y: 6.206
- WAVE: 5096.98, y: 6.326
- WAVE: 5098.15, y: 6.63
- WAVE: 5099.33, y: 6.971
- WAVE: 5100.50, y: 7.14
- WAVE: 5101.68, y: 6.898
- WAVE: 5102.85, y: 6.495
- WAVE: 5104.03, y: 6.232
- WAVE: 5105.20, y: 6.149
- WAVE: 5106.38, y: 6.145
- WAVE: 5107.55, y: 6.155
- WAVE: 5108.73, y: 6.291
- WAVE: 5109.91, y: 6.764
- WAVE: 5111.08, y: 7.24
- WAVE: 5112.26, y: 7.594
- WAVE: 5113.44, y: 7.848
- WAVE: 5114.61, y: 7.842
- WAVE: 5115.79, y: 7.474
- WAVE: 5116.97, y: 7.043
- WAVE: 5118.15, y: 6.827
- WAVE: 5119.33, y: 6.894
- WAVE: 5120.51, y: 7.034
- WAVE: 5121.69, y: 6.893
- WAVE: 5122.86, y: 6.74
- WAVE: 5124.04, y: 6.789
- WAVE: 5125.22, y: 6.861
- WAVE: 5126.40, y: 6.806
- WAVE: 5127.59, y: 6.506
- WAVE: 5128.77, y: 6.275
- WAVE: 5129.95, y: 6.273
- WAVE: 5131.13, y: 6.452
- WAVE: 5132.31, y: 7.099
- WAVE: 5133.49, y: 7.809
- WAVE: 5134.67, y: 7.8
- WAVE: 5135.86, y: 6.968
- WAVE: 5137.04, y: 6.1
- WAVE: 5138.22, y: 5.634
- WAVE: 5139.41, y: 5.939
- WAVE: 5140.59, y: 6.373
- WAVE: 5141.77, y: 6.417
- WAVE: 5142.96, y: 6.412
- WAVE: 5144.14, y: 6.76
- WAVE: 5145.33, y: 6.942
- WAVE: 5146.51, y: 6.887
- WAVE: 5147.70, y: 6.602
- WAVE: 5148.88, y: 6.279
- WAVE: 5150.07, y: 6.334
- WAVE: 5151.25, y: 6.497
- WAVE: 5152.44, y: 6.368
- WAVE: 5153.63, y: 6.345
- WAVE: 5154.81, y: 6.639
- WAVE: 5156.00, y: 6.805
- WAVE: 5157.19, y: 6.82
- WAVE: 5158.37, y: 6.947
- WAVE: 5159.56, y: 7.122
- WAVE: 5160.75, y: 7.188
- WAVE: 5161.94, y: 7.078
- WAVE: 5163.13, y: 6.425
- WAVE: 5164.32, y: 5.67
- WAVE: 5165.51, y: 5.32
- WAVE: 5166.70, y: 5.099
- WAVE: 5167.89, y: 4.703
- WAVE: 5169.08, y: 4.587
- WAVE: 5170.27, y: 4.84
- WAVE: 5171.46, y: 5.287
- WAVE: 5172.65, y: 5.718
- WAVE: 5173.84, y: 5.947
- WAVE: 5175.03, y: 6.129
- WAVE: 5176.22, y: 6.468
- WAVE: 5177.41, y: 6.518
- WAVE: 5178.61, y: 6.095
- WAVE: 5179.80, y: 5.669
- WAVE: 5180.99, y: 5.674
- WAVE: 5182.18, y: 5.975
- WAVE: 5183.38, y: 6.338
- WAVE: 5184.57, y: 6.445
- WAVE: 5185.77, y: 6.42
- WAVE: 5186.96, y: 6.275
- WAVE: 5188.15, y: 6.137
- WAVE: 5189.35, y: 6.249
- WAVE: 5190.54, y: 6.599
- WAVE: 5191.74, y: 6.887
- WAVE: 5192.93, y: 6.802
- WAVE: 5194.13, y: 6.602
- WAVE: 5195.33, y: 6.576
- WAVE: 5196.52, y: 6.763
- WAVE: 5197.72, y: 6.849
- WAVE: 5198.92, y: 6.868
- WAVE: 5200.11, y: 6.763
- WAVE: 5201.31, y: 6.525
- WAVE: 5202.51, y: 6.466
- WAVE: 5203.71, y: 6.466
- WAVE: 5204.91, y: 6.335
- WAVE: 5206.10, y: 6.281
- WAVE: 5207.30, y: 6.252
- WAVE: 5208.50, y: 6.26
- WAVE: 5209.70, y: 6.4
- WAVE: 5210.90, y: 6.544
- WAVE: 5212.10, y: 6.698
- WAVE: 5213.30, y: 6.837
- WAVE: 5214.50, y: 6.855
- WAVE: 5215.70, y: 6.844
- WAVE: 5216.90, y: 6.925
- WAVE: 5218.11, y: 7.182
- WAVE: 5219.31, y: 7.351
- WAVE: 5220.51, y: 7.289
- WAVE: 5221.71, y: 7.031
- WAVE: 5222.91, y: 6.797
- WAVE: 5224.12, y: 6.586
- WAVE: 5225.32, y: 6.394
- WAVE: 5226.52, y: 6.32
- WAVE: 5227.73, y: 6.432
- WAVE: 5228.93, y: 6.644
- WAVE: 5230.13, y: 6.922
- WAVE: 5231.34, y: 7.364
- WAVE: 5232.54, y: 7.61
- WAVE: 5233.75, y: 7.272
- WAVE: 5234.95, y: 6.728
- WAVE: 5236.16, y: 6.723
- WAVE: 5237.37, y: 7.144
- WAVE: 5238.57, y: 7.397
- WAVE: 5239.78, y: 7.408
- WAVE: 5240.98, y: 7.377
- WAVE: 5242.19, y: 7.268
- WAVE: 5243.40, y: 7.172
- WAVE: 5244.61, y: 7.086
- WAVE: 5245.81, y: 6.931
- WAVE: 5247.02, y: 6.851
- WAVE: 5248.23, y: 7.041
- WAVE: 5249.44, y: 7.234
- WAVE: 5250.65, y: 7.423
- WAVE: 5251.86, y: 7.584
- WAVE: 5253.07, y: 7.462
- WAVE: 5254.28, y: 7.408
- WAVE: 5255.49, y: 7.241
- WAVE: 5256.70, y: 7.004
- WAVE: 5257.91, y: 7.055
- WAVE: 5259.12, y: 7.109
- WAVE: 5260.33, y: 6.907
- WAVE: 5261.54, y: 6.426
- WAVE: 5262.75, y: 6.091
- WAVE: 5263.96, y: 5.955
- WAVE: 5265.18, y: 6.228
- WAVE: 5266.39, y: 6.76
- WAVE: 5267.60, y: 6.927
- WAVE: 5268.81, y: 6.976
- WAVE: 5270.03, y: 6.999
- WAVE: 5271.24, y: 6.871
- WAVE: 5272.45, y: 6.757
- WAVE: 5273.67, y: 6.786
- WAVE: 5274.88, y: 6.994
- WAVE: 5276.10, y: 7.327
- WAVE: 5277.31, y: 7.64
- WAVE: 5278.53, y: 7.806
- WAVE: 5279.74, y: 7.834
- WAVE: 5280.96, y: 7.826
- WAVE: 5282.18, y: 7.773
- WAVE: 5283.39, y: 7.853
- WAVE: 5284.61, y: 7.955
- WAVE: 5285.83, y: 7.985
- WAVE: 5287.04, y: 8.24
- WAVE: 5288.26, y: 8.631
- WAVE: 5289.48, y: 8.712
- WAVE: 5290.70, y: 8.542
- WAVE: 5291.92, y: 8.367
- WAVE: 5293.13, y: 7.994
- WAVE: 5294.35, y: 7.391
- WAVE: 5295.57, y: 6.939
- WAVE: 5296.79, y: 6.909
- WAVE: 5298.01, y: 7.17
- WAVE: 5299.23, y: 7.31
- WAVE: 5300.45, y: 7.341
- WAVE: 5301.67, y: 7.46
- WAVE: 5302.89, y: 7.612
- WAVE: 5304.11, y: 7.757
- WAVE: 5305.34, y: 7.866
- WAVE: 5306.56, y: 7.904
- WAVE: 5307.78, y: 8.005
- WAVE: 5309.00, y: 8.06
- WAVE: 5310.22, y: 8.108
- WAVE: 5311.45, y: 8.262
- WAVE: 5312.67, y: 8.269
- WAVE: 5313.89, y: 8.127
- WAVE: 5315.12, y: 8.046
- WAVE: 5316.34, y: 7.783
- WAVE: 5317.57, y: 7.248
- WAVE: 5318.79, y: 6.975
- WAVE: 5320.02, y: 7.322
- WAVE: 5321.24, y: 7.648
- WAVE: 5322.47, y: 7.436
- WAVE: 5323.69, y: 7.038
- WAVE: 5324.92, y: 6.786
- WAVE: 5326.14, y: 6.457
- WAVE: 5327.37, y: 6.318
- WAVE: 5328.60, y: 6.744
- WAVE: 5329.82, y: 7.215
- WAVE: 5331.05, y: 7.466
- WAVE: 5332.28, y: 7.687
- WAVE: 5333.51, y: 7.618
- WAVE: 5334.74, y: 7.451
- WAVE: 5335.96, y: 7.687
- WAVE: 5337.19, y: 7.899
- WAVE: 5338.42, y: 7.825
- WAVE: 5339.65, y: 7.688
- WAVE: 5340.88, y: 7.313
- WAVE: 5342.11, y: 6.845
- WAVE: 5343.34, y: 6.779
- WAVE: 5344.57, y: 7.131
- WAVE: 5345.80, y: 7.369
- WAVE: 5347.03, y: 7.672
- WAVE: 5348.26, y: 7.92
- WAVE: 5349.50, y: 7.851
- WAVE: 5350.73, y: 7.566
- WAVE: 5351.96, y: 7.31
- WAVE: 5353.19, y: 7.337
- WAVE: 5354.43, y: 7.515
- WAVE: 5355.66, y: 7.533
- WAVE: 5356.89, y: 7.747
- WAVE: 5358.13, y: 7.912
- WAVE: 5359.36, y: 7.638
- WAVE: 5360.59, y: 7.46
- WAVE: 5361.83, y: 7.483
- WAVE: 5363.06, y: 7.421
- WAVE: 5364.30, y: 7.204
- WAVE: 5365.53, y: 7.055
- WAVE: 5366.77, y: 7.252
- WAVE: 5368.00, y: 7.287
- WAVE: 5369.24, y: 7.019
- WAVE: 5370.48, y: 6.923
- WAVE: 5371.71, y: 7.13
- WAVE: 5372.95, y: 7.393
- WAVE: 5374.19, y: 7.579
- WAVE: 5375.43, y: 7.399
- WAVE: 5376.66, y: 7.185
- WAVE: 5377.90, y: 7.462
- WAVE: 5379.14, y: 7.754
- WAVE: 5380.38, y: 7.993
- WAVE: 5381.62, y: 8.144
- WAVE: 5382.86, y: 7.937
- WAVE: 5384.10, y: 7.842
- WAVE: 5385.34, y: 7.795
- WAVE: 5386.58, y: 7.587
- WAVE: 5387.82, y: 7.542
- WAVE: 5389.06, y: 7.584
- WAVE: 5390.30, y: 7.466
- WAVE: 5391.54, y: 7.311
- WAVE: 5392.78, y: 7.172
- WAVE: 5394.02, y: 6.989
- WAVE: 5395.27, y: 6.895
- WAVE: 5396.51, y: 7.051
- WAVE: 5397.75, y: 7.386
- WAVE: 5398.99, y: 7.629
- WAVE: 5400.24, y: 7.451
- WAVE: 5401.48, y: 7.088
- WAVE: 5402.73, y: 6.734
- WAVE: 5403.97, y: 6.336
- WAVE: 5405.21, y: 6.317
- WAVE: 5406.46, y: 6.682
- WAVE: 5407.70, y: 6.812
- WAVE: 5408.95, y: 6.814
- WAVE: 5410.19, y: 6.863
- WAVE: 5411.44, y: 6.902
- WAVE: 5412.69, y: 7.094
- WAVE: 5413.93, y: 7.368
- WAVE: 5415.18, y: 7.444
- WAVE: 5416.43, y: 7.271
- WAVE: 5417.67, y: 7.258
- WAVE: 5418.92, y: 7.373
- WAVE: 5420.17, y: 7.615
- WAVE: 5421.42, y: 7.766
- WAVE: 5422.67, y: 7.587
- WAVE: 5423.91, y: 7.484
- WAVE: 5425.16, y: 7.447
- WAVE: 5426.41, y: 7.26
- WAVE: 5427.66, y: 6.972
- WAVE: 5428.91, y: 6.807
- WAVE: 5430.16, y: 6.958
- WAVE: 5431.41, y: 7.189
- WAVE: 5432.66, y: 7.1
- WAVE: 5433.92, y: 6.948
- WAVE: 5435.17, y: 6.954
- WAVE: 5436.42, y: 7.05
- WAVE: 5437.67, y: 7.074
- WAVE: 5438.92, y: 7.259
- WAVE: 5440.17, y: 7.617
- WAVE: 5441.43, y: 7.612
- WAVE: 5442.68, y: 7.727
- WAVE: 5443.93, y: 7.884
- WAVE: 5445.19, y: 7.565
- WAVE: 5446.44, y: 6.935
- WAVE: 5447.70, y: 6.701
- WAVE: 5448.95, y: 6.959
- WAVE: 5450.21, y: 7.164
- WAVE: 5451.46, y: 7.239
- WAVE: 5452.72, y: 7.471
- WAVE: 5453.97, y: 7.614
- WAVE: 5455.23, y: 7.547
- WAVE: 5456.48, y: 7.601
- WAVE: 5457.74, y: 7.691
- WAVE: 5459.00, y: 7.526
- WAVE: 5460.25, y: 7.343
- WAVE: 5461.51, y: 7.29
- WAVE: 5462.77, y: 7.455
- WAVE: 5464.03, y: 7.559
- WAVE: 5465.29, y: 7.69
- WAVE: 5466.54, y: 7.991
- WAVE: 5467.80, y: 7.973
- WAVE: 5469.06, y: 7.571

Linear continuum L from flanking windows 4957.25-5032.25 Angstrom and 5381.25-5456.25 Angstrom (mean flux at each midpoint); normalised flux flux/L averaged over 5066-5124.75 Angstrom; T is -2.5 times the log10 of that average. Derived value 0.07 mag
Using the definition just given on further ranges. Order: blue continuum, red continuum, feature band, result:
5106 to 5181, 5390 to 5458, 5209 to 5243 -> -0.04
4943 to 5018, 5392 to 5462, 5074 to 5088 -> 0.07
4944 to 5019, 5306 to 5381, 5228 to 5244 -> 0.04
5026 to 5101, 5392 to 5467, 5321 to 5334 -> 0.00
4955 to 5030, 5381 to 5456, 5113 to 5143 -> 0.06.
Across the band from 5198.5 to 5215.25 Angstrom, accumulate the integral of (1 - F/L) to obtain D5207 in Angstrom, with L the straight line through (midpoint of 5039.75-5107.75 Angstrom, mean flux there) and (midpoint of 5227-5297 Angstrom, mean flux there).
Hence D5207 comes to 1.4 Angstrom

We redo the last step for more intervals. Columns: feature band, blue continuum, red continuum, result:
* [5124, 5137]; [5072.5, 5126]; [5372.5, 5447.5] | 0.0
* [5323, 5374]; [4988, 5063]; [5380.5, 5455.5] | -0.7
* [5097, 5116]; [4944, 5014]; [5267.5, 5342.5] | 1.6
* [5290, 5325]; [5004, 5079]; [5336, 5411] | -1.8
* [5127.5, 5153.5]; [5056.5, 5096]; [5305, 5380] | 1.5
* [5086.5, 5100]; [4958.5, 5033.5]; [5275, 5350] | 1.1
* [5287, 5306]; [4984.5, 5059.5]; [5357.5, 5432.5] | -1.4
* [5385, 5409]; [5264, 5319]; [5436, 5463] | 1.0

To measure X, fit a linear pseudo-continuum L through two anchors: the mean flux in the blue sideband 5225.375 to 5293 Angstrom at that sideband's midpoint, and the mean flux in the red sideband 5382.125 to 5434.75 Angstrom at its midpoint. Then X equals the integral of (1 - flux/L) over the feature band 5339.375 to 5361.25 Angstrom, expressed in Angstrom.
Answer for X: -0.7 Angstrom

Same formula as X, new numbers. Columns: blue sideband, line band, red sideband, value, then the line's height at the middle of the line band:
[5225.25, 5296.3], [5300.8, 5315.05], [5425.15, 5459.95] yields -1.35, 7.25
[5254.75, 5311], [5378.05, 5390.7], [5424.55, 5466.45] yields -0.69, 7.36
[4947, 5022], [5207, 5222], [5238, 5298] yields 1.02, 7.31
